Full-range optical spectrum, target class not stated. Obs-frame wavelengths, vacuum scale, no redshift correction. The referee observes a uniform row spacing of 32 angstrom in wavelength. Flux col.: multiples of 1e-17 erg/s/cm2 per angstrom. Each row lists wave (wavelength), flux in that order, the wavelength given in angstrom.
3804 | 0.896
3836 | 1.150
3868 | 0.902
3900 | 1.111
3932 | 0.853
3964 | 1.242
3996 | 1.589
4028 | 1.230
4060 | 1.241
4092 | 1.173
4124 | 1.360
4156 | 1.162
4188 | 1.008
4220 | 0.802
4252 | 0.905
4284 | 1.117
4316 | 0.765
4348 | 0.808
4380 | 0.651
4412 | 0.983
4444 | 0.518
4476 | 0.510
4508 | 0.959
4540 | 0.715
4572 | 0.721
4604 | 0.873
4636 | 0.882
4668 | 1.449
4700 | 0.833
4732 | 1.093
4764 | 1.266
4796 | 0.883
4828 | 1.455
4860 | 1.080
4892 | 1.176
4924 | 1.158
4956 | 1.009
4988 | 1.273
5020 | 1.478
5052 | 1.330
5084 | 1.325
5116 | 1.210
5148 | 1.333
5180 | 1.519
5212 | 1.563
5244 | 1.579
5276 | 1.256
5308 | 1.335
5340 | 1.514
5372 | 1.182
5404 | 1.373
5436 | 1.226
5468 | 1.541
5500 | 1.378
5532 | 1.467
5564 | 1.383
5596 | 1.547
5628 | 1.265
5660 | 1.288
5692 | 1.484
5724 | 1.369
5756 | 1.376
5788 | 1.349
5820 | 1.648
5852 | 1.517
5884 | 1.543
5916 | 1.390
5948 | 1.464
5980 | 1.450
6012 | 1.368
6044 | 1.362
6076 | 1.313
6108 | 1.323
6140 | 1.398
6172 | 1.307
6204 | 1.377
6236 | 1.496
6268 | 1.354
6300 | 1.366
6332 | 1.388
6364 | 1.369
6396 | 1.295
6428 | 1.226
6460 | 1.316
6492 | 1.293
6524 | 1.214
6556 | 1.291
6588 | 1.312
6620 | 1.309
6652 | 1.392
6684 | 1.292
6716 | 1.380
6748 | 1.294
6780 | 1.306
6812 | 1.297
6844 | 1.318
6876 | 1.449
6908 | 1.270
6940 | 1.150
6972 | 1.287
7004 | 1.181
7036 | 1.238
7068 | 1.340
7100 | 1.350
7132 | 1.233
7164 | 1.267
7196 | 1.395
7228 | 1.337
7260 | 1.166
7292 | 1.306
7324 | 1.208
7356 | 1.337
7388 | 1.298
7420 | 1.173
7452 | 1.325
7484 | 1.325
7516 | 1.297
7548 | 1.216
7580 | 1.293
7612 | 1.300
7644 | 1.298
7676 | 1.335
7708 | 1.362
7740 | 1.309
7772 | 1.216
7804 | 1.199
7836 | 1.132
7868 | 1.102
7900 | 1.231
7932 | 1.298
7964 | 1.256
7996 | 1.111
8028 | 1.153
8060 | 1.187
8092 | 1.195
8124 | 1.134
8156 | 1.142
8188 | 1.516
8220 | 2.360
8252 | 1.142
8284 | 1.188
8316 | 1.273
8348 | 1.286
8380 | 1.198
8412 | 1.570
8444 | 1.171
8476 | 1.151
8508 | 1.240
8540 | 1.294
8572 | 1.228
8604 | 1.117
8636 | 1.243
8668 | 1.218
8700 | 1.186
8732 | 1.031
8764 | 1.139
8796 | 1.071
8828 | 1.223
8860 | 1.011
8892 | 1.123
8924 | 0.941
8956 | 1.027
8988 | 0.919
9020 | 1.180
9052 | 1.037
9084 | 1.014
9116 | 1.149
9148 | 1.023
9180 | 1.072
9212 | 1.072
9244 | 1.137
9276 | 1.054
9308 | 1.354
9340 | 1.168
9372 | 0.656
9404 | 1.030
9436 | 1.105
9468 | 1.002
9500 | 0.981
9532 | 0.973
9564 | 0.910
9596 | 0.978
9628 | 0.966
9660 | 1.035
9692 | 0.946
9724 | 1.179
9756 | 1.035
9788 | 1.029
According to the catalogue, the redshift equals 0.250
